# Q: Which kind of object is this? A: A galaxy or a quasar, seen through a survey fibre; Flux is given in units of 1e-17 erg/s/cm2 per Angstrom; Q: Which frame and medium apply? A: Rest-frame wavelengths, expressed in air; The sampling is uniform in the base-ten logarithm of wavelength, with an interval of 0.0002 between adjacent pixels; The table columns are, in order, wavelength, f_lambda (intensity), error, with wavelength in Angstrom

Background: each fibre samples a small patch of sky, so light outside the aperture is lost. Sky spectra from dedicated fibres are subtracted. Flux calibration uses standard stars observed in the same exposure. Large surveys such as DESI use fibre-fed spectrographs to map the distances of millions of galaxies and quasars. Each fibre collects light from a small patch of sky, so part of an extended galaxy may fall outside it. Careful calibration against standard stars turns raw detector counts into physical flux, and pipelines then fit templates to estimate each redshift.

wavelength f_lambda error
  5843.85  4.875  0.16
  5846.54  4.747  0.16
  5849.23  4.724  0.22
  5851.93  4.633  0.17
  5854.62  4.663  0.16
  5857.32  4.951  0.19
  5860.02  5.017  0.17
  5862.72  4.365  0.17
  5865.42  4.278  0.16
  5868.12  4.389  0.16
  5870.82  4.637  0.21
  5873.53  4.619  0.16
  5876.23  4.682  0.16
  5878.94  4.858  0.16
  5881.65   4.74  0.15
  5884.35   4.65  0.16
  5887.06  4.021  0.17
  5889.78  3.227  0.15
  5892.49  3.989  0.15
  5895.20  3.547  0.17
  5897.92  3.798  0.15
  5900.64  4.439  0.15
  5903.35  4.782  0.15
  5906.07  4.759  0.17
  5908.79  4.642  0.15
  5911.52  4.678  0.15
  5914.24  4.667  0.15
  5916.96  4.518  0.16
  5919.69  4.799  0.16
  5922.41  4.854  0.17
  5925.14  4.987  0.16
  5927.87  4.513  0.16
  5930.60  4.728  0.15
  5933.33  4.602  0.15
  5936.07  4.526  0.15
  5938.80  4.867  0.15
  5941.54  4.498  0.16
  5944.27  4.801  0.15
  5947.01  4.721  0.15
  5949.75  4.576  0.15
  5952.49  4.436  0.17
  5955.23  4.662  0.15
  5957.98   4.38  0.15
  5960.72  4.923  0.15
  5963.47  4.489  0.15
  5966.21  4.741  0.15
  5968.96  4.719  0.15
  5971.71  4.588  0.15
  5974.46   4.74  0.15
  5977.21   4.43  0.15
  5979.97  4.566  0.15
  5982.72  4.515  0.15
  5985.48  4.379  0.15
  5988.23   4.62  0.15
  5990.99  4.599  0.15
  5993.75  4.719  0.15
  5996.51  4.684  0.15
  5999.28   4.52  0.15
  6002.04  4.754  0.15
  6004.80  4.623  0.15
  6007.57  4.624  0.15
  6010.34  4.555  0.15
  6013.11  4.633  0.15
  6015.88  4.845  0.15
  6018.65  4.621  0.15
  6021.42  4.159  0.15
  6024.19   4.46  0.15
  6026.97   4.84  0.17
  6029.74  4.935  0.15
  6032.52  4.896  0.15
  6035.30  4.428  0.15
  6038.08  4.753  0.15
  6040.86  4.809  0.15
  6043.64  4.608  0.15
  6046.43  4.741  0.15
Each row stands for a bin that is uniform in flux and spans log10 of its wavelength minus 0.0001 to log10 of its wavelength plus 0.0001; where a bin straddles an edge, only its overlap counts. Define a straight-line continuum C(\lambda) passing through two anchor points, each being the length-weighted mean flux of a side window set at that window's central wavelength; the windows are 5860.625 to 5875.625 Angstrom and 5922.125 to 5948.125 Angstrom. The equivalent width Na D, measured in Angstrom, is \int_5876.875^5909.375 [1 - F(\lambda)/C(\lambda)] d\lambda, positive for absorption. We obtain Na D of 2.0 Angstrom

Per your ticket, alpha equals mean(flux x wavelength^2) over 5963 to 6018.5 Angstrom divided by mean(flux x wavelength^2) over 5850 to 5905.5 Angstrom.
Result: 1.09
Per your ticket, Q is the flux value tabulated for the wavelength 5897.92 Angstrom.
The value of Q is 3.798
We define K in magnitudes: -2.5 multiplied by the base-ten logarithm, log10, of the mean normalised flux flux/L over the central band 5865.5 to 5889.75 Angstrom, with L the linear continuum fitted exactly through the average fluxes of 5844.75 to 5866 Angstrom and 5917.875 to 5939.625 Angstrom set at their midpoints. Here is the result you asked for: 0.05 mag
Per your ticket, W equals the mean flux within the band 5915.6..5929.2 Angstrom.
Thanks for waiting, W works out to 4.74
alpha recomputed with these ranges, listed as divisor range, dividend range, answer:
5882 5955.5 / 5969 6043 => 1.06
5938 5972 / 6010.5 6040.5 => 1.03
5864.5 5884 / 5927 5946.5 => 1.03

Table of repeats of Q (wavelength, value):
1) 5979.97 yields 4.566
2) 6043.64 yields 4.608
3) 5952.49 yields 4.436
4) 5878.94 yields 4.858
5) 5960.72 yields 4.923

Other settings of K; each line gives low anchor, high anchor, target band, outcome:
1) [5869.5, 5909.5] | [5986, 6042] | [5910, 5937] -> -0.06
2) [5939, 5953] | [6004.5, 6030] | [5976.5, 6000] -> 0.01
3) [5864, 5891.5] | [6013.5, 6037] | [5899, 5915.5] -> -0.05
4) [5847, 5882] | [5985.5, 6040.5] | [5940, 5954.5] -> 0.01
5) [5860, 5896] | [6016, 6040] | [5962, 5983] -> -0.02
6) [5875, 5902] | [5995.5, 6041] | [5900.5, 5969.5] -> -0.08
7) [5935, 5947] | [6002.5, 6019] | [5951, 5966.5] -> 0.02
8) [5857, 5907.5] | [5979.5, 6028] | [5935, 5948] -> -0.05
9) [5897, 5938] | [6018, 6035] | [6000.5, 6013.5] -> 0.00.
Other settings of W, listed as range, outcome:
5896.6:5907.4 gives 4.45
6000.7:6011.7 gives 4.64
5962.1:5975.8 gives 4.66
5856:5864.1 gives 4.77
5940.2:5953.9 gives 4.61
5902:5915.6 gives 4.7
